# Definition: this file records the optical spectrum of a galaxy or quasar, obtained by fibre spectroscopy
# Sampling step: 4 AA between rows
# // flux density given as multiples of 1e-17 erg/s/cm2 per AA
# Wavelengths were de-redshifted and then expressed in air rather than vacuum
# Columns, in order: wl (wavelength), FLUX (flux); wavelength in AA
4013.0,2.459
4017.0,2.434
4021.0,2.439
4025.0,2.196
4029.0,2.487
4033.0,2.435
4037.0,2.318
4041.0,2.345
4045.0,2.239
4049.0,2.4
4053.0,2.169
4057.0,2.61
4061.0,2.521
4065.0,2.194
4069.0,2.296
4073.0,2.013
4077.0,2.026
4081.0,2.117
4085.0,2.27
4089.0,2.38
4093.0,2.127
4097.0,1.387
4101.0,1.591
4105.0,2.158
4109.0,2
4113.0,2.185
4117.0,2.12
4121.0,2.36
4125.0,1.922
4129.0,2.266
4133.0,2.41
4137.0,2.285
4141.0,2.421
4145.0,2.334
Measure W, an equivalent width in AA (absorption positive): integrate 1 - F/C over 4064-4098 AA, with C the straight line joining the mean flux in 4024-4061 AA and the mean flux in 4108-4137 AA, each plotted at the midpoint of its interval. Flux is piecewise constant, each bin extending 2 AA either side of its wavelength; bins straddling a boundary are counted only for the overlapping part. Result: 2.6 AA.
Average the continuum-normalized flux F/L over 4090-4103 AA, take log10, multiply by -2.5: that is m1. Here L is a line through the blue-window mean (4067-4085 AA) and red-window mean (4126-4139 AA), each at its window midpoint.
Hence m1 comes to 0.24 mag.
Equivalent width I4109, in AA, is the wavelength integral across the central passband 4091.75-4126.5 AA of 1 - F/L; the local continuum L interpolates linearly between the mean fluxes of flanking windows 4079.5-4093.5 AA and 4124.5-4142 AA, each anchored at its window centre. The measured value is 4.3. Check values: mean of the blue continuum 2.24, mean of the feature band 1.98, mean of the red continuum 2.28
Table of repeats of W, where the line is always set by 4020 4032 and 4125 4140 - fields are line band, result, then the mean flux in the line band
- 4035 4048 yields 0.3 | 2.31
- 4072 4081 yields 1.1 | 2.04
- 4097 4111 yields 2.8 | 1.84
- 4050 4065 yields -0.4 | 2.4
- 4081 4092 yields 0.2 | 2.27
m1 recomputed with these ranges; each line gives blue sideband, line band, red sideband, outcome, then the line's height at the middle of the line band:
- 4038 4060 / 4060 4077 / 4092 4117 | 0.00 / 2.2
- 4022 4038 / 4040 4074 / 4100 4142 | -0.01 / 2.31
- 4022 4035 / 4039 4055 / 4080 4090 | 0.02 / 2.34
